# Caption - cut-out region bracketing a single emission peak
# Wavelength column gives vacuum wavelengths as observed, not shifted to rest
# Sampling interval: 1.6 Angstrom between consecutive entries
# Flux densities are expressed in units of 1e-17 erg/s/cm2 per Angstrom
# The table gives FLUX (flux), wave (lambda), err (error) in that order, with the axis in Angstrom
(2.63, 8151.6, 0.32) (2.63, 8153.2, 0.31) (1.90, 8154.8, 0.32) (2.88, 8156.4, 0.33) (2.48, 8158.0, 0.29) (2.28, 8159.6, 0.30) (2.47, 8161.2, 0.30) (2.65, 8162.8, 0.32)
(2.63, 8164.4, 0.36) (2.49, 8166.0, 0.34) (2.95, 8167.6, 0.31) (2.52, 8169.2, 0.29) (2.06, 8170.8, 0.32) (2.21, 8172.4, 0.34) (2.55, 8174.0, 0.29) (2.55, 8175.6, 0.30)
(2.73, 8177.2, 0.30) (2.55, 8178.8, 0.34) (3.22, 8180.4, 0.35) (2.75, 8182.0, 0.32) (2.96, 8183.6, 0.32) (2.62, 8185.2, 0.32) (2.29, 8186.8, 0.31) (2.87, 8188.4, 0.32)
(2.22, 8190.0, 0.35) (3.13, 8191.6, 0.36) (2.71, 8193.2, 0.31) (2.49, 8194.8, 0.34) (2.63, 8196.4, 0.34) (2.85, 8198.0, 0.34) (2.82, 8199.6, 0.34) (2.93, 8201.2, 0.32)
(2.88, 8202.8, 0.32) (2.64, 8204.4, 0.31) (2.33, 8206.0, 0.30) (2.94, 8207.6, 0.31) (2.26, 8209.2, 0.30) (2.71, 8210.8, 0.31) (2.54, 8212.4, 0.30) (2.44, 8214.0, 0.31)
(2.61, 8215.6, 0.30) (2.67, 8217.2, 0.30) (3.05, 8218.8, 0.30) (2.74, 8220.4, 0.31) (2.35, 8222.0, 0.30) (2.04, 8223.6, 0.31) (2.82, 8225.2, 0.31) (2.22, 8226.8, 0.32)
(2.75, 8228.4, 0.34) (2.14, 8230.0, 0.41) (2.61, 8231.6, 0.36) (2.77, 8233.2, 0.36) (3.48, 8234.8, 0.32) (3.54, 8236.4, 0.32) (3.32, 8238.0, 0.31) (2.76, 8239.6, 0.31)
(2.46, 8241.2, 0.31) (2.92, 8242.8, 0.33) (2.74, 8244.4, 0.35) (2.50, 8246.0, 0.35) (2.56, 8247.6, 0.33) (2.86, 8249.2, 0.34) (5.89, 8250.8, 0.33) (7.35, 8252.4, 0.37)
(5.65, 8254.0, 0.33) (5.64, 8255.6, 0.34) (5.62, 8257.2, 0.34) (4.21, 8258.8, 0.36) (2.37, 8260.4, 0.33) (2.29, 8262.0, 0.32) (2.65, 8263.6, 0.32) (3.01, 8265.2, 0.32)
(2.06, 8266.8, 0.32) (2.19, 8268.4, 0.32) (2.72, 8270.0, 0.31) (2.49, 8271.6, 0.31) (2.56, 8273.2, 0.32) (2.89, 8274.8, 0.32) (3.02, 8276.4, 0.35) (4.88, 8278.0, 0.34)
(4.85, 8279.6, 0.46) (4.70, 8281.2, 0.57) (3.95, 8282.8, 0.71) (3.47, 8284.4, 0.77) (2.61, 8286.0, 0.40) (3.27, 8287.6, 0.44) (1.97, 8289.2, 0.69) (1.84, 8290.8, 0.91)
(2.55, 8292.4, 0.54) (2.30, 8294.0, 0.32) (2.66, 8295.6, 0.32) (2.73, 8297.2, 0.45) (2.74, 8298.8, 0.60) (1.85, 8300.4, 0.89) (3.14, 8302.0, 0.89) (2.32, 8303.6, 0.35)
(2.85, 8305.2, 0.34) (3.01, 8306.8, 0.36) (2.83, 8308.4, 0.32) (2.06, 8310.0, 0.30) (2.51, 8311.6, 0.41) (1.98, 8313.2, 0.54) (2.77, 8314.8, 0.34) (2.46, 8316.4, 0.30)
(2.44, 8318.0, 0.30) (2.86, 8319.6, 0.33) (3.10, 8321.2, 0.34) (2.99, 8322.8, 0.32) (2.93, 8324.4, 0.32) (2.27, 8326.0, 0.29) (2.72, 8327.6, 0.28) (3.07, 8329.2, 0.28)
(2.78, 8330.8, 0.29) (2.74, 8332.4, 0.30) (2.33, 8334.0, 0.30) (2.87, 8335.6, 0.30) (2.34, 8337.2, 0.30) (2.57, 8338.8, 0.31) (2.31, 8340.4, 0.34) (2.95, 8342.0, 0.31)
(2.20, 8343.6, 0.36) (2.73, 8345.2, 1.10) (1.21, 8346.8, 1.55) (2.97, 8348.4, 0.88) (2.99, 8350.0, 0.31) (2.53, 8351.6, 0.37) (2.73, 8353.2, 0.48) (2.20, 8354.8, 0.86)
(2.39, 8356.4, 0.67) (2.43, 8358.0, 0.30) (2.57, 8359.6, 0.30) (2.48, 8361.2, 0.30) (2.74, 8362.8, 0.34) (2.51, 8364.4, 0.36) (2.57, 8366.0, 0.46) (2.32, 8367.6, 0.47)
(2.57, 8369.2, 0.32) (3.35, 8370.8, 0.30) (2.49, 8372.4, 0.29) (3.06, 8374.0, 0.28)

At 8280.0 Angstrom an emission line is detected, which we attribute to [N II]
